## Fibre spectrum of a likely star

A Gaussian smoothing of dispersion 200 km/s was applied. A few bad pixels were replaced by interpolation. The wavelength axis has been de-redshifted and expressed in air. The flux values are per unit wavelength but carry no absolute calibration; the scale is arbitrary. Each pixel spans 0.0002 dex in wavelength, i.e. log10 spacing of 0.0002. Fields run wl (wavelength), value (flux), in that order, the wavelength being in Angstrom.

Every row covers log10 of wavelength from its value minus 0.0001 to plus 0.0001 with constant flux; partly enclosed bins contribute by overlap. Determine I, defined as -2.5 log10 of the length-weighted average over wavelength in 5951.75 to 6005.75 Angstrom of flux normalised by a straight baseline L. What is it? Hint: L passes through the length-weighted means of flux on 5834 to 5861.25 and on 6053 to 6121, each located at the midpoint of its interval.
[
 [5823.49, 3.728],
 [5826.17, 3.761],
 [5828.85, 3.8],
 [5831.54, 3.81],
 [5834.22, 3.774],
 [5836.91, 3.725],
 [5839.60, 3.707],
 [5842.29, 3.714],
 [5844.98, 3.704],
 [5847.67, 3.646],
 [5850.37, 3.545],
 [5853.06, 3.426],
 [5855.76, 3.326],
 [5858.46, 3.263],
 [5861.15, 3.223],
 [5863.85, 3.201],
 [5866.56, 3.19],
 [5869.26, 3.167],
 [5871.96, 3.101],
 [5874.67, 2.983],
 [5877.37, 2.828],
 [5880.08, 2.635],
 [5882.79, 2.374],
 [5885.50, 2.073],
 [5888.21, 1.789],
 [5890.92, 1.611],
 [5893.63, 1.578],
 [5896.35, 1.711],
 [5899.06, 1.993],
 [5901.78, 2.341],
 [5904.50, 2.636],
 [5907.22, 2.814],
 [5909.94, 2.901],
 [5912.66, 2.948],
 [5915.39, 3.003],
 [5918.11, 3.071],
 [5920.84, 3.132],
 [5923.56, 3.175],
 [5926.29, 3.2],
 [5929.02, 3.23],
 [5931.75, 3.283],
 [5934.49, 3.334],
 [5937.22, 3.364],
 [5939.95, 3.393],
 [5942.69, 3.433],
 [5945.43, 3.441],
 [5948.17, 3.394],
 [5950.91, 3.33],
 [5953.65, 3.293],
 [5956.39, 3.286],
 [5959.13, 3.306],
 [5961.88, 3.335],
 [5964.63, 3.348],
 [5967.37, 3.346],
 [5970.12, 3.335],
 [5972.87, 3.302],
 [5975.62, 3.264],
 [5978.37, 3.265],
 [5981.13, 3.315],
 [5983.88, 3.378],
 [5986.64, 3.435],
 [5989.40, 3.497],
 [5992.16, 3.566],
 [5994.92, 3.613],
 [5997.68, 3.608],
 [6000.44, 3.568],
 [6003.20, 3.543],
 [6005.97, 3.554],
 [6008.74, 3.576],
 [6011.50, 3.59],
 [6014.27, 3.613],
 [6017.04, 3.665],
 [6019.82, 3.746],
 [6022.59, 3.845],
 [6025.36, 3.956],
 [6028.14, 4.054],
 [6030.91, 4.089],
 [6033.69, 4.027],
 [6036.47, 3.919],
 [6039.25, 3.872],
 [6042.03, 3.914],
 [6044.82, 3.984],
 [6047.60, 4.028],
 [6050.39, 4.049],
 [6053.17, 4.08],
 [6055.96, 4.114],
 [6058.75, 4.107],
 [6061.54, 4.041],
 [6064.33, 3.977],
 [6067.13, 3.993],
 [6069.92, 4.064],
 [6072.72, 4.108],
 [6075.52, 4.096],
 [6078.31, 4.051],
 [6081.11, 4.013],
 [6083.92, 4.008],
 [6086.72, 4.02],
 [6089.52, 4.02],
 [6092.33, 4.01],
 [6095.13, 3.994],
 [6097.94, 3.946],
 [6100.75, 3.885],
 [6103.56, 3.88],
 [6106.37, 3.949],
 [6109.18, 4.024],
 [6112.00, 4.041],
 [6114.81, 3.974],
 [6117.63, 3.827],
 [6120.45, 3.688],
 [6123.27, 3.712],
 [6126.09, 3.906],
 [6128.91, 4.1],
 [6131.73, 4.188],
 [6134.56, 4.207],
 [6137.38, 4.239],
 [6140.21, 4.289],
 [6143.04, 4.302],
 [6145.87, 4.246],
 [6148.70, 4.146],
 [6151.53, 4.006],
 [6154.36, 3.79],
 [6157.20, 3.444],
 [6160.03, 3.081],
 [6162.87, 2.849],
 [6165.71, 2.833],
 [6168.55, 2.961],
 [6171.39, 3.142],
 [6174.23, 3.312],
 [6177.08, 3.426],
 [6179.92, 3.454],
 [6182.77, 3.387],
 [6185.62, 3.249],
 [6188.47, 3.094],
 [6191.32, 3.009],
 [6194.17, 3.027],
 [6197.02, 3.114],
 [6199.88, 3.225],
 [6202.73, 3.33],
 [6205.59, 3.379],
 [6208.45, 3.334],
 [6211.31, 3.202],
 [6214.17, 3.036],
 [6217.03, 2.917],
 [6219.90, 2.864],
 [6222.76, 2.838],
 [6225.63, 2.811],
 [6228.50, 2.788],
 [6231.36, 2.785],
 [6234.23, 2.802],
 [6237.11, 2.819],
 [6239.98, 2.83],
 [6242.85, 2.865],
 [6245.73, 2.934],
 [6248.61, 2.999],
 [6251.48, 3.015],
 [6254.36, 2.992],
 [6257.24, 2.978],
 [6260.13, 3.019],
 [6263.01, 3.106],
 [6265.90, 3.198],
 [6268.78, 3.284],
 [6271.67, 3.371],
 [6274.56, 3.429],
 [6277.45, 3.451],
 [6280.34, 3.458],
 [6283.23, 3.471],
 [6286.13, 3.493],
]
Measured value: 0.12 mag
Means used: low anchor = 3.56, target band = 3.4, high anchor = 4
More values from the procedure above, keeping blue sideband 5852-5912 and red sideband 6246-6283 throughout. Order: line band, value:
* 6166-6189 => -0.06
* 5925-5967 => -0.21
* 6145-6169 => -0.15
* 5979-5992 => -0.22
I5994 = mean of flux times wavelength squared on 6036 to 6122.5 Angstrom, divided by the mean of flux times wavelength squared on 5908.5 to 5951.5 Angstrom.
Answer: 1.3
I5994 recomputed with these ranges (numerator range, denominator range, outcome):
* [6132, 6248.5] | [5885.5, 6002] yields 1.16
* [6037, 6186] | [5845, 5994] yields 1.34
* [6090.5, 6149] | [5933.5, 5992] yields 1.26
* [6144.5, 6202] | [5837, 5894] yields 1.24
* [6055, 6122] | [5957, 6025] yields 1.18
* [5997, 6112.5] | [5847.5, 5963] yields 1.40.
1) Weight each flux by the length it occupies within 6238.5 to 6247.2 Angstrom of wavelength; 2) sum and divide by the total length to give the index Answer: 2.88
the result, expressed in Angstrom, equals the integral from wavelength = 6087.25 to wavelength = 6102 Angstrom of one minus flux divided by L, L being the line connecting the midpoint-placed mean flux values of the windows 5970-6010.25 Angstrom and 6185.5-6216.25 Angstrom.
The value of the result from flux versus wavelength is -2.92 Angstrom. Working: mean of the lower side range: 3.46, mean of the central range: 3.98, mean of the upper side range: 3.17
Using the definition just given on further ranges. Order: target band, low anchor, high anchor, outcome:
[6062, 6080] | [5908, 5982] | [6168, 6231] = -4.8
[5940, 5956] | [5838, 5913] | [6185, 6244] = -2.8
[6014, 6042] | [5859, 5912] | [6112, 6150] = -3.8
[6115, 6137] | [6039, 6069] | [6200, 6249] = -2.4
